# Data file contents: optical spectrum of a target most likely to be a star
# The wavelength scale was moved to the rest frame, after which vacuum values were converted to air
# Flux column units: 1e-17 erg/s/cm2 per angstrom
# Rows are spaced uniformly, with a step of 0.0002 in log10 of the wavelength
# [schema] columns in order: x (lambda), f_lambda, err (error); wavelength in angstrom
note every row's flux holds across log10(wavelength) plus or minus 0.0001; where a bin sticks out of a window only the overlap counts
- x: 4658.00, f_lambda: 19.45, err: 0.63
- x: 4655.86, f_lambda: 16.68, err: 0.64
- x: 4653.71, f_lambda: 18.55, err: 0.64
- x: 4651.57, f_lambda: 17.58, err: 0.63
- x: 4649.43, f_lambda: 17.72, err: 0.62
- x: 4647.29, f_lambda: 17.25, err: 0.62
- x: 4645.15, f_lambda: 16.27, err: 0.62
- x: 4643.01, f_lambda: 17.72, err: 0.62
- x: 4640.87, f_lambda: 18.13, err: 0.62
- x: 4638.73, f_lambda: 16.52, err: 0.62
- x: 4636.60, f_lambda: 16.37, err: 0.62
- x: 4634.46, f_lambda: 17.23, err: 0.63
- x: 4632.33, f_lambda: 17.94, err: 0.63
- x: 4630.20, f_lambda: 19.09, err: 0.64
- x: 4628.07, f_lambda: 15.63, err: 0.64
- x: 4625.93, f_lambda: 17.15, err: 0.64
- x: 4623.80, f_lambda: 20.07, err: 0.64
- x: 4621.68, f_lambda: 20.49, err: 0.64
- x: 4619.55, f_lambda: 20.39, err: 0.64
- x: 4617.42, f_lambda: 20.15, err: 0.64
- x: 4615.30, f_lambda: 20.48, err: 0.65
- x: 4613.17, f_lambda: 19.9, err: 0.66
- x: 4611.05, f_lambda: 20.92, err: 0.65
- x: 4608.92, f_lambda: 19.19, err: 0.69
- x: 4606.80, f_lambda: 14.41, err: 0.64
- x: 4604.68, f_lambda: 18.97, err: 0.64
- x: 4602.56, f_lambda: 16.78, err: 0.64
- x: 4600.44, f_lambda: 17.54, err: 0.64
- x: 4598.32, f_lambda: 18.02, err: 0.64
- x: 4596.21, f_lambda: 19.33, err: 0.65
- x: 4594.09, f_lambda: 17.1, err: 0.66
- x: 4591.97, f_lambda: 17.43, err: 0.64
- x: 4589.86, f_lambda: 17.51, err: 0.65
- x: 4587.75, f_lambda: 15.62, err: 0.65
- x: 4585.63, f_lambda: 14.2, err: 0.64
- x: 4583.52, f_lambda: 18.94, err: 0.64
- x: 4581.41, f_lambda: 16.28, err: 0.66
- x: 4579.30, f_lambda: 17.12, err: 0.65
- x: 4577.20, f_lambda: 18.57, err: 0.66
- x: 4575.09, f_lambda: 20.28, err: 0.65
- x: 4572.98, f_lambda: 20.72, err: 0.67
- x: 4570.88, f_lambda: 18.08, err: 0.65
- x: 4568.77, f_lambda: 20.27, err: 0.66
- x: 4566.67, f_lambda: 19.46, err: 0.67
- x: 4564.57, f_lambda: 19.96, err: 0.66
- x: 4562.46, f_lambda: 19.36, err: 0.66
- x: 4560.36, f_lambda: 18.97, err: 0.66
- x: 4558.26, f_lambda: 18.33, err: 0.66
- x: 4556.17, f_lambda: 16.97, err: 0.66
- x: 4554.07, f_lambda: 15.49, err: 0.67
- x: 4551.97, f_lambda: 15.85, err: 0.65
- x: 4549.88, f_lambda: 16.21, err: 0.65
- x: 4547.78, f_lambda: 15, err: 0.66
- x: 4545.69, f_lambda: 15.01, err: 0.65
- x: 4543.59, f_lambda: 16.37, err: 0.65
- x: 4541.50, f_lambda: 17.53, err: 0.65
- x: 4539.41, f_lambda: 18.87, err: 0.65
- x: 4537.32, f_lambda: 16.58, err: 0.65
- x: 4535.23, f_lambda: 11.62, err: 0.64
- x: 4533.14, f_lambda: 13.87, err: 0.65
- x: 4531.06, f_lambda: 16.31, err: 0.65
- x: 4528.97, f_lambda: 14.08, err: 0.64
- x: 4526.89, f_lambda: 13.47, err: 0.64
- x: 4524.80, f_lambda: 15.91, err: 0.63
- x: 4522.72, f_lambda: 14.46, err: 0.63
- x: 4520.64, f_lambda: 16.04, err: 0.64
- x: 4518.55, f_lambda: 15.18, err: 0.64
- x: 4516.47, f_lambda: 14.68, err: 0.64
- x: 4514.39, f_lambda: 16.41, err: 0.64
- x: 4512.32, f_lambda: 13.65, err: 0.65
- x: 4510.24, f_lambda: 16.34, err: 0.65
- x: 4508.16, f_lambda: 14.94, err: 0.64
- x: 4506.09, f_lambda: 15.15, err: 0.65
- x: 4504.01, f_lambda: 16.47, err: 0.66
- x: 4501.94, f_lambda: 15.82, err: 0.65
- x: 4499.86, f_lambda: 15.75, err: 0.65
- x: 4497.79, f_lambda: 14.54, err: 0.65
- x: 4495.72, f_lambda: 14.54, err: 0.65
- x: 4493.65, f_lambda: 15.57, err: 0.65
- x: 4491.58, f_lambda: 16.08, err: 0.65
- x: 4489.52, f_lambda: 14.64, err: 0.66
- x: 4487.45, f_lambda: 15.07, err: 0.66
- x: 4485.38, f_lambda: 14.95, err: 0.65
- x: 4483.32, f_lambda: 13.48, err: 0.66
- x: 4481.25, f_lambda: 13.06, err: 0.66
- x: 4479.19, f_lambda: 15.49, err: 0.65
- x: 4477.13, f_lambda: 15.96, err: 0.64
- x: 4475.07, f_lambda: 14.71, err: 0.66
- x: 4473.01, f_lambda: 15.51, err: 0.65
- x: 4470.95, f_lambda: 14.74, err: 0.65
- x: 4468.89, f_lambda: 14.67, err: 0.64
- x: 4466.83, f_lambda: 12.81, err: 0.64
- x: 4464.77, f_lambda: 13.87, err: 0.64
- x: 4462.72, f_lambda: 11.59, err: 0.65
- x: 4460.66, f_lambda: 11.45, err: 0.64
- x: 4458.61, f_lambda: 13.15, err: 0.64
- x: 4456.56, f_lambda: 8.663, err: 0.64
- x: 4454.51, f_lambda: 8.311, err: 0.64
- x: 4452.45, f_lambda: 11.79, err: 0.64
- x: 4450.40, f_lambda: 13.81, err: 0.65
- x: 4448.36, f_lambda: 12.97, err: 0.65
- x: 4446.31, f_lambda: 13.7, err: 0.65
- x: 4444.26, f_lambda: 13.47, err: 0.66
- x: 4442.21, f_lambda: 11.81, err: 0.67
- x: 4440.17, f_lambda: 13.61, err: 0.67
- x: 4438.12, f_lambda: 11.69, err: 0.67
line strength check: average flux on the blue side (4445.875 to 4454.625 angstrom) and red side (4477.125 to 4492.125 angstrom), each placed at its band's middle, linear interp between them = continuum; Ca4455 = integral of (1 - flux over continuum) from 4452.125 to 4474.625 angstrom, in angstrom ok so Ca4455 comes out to 1.4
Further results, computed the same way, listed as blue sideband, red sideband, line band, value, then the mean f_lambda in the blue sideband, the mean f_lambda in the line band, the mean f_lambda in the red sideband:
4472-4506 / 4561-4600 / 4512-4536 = 2.3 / 15.1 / 14.7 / 18.2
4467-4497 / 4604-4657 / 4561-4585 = -2.9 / 14.8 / 18.9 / 18.2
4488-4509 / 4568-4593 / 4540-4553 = 0.6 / 15.3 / 16.1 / 17.9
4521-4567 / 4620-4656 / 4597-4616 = -1.3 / 16.3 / 18.4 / 17.7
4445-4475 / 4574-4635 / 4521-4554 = 0.5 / 12.7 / 15.4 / 18.2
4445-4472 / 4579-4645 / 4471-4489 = -2.1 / 12.4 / 14.8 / 17.9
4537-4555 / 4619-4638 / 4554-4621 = -4.4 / 16.3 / 18.4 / 18.2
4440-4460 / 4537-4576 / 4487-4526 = -0.5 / 12.1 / 15.3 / 17.9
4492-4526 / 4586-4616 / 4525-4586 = -1.3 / 15.3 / 17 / 18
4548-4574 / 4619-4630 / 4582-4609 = 1.8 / 18.2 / 17.2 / 18.7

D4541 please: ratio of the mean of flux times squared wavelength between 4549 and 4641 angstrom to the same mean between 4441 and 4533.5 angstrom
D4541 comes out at 1.3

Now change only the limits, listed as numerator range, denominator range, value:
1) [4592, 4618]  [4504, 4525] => 1.26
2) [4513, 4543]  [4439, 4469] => 1.29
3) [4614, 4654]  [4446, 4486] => 1.48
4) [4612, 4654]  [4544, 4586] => 1.05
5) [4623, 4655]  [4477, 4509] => 1.24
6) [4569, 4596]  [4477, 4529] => 1.22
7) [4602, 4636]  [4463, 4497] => 1.36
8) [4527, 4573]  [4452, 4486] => 1.33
